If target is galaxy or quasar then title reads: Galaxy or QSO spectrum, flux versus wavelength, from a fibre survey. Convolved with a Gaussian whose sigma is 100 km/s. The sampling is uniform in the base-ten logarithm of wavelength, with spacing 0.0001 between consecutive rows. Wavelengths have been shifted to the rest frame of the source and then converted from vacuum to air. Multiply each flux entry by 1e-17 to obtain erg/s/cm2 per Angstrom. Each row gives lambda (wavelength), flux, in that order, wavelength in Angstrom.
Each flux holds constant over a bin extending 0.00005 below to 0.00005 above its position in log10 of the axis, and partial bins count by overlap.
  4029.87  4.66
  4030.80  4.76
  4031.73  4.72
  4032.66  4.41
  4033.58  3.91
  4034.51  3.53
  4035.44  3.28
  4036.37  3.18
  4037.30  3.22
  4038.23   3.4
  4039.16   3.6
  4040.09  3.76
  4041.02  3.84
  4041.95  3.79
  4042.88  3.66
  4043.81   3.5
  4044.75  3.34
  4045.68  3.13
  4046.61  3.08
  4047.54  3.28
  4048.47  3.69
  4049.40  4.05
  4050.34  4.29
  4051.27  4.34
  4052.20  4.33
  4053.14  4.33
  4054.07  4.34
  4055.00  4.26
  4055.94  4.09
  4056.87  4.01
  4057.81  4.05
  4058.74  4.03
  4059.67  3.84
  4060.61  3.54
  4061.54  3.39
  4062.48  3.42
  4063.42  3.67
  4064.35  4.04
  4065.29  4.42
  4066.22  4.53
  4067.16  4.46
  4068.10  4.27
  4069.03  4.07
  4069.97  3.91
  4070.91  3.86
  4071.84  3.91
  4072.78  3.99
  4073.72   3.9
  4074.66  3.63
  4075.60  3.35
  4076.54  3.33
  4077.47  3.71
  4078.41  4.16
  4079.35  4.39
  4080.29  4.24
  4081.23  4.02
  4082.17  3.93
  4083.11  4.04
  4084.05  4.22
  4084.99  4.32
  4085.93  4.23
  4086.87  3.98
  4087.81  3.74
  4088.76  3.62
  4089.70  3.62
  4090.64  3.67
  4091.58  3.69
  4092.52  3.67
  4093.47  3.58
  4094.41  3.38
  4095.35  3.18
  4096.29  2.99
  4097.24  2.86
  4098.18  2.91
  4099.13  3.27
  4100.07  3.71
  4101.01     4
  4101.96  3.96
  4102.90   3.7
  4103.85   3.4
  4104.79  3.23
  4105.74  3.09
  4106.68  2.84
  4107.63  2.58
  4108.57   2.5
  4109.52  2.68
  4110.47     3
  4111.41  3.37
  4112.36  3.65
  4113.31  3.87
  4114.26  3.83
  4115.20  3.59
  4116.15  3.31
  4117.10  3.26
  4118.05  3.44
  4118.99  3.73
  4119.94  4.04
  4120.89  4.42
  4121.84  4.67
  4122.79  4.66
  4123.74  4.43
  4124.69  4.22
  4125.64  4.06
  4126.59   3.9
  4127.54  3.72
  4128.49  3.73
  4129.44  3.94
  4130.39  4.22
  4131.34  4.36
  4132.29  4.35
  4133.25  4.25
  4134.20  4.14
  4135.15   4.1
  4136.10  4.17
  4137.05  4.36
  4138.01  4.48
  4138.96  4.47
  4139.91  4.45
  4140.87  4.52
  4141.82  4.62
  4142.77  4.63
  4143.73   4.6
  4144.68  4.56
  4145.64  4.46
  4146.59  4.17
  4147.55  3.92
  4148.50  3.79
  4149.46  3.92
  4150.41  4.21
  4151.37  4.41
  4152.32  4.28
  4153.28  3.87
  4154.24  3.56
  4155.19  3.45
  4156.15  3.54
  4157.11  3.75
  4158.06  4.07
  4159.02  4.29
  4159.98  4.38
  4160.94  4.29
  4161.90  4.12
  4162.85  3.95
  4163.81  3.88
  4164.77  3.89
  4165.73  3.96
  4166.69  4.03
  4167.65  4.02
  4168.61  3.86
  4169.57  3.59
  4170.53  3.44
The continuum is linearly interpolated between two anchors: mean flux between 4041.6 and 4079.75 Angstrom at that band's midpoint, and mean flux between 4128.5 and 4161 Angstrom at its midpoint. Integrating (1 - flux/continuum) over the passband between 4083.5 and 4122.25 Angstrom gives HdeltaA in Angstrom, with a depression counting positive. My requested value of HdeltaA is 4.85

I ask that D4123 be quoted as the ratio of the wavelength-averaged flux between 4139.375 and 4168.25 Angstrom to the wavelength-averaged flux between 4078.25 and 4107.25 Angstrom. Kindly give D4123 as 1.13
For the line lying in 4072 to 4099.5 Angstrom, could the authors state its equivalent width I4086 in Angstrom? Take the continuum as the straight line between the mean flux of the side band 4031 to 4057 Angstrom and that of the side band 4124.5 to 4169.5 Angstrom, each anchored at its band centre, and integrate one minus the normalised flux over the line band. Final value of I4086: 1.5 Angstrom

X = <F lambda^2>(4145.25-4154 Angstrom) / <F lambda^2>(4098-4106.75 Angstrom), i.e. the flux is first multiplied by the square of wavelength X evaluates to 1.2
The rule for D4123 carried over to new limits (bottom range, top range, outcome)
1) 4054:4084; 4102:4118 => 0.82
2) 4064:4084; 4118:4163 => 1.04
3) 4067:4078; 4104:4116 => 0.83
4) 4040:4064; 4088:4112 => 0.87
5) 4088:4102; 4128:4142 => 1.23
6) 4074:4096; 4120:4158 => 1.10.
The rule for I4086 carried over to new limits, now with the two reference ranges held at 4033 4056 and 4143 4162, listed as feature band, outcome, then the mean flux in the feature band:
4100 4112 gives 2.2 Angstrom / 3.22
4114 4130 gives 0.2 Angstrom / 3.94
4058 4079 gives -0.5 Angstrom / 3.89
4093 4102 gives 1.3 Angstrom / 3.36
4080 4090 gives -0.4 Angstrom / 4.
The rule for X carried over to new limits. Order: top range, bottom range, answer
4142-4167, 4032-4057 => 1.14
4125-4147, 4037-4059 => 1.17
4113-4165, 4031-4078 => 1.11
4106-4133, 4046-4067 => 0.97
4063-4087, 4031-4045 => 1.11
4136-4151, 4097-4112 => 1.38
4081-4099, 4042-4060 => 0.96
